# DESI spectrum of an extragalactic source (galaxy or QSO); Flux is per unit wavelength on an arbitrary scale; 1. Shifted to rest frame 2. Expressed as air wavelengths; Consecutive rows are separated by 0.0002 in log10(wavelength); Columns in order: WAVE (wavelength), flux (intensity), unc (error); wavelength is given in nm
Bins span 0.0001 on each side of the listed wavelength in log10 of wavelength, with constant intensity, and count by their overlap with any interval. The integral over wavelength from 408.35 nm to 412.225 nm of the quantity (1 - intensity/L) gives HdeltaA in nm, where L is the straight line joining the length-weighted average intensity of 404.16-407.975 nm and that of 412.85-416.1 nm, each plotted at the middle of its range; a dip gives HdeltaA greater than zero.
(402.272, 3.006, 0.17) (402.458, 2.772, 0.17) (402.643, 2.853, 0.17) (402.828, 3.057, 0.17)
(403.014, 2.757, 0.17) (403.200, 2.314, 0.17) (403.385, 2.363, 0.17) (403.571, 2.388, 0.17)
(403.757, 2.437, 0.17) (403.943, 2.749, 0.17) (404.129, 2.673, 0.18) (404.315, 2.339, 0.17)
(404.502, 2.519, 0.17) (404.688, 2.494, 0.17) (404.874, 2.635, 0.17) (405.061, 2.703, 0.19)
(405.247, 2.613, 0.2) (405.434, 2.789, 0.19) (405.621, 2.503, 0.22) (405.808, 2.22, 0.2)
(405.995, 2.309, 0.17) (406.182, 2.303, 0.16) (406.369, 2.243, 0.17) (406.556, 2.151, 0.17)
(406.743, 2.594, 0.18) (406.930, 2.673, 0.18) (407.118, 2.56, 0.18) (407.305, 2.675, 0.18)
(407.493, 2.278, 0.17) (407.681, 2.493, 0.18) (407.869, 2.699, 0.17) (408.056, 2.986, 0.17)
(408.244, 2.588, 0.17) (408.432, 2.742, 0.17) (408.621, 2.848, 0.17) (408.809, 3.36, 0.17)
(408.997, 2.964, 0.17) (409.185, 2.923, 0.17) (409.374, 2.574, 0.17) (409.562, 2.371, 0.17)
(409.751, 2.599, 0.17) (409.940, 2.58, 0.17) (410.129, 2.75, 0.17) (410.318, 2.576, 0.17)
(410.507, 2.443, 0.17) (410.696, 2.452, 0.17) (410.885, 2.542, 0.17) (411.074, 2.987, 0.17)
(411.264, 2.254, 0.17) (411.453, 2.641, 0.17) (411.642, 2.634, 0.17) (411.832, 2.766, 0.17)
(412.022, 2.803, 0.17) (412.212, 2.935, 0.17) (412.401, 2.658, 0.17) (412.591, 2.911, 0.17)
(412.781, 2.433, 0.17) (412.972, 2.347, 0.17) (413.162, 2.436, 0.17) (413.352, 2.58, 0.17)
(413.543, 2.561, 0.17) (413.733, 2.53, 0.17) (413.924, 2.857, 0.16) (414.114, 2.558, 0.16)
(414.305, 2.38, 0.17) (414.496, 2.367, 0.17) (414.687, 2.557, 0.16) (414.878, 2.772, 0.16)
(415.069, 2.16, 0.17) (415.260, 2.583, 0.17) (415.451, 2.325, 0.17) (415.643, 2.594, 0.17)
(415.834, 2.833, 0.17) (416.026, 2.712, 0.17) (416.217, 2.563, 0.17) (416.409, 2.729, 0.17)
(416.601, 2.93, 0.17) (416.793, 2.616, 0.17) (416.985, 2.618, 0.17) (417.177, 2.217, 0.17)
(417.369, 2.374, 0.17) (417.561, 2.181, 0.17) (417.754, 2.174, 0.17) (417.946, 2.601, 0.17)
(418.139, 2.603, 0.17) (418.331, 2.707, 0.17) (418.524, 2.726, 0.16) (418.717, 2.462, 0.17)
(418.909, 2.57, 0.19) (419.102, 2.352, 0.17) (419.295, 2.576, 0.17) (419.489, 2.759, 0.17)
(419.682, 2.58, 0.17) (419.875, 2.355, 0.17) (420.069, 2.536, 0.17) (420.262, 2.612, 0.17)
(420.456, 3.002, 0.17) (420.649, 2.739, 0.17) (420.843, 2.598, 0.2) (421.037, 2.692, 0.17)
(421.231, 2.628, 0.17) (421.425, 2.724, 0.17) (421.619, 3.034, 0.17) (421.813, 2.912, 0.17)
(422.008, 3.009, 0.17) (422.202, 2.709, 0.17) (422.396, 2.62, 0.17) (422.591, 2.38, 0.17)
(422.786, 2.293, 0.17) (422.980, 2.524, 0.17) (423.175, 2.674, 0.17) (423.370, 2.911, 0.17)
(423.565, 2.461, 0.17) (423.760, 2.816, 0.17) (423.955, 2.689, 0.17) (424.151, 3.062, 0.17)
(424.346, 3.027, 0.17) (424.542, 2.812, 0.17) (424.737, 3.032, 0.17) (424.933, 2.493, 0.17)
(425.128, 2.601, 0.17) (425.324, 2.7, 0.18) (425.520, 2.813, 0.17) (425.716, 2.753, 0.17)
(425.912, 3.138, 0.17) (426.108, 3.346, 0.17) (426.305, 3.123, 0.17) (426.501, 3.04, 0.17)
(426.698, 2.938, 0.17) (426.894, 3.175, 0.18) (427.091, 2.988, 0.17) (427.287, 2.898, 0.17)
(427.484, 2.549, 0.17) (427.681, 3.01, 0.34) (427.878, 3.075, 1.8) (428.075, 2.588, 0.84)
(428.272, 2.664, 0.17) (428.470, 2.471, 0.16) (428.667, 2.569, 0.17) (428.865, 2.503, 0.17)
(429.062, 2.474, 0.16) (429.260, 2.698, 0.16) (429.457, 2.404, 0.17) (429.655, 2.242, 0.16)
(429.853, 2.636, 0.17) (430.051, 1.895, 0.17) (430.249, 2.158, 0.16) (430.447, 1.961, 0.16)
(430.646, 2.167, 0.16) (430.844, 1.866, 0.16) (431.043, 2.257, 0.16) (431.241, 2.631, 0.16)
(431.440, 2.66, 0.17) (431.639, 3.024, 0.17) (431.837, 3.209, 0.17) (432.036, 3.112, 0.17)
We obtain -0.28 nm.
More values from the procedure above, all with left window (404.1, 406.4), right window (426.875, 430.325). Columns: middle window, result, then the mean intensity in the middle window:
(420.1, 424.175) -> -0.22 nm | 2.71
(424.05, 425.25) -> -0.12 nm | 2.83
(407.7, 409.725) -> -0.23 nm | 2.79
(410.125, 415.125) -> -0.13 nm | 2.59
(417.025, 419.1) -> 0.07 nm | 2.46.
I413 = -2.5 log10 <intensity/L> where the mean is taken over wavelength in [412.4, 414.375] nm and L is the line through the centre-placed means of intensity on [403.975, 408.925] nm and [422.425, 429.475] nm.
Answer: 0.03 mag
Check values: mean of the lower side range 2.58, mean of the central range 2.57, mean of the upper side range 2.77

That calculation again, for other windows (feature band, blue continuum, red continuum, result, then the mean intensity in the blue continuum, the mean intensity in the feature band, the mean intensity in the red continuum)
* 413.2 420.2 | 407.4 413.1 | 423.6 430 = 0.07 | 2.67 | 2.54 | 2.78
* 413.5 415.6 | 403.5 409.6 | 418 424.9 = 0.05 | 2.59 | 2.51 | 2.69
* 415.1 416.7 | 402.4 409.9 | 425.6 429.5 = 0.03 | 2.6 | 2.64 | 2.83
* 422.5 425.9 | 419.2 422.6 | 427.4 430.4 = -0.04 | 2.7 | 2.72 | 2.52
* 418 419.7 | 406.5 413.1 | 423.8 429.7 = 0.06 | 2.65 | 2.59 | 2.8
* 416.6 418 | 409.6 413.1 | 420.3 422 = 0.13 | 2.62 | 2.43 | 2.8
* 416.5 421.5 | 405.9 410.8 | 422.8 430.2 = 0.05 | 2.61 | 2.57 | 2.74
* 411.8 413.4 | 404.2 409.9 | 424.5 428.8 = 0.01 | 2.59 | 2.65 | 2.85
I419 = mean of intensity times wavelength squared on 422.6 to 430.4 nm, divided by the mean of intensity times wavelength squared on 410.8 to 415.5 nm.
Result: 1.1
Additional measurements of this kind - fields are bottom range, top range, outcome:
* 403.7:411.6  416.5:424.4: 1.08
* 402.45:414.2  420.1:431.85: 1.12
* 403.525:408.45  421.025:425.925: 1.18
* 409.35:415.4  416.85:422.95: 1.04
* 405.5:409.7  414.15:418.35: 1.01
